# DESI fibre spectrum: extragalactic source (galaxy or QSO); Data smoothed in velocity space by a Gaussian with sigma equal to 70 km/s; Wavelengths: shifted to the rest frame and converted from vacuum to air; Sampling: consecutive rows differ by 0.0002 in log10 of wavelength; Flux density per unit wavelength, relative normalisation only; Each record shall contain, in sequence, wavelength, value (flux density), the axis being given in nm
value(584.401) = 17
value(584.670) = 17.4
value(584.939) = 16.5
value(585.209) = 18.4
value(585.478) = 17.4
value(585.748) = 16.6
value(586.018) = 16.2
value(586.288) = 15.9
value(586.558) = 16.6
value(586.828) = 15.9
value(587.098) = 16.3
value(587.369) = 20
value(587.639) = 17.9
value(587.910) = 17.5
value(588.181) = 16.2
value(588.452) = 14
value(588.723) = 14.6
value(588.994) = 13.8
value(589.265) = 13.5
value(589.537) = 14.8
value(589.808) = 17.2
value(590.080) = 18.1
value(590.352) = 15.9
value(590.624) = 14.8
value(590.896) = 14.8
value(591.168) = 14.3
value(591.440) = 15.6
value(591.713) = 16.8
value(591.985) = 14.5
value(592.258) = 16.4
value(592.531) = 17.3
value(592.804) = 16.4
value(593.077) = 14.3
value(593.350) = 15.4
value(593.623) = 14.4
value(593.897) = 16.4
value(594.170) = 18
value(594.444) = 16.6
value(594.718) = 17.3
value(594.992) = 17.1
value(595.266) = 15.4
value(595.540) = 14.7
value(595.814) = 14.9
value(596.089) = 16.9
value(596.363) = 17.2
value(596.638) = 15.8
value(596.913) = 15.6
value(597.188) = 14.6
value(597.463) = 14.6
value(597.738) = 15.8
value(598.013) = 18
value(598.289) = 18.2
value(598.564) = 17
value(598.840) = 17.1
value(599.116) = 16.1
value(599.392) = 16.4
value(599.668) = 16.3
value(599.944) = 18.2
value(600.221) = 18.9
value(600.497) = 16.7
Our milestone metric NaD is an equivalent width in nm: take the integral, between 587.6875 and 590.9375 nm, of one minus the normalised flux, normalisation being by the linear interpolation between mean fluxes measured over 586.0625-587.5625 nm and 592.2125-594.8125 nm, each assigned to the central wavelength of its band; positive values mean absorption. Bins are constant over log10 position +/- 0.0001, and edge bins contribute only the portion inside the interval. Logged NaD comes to 0.23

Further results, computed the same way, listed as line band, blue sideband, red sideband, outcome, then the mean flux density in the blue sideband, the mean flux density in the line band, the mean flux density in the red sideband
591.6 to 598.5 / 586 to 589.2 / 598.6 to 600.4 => 0.28 nm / 16.2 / 16.1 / 17.1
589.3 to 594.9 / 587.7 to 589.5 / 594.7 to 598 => -0.19 nm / 15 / 15.9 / 15.9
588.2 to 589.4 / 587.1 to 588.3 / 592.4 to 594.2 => 0.22 nm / 17.7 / 14.2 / 15.9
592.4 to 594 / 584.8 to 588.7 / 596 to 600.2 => 0.09 nm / 16.7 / 15.7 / 16.6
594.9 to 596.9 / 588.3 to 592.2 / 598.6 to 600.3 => 0.05 nm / 15.2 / 16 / 17.1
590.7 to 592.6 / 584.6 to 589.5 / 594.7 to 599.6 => 0.08 nm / 16.3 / 15.6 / 16.2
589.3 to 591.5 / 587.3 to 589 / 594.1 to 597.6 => 0.09 nm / 16.3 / 15.6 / 16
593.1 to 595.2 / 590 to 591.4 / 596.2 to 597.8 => -0.10 nm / 15.5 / 16.3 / 15.6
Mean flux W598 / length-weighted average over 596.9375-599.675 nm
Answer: 16.4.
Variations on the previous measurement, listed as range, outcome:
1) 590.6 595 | 15.9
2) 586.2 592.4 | 15.9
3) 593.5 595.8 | 16.2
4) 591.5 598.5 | 16.1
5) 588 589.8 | 14.8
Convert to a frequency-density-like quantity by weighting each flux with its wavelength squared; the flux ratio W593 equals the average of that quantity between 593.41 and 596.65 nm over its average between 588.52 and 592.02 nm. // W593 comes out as 1.08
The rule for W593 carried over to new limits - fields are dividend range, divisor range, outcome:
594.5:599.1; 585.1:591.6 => 1.04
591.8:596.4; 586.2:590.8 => 1.02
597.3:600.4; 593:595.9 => 1.08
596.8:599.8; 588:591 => 1.10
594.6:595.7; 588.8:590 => 1.10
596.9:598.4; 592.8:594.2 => 1.05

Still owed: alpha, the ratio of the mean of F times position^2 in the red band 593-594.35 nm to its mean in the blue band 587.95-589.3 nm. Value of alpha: 1.09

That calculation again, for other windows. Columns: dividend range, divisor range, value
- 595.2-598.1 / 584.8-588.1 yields 0.95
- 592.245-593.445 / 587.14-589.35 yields 1.01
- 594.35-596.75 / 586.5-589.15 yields 1.02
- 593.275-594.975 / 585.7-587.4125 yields 1.01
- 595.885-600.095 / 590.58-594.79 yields 1.06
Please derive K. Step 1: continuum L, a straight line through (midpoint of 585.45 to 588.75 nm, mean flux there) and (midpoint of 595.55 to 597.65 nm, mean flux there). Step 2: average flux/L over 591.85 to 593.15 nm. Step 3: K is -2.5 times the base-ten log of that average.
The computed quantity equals 0.01 mag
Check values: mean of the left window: 16.6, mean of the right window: 15.6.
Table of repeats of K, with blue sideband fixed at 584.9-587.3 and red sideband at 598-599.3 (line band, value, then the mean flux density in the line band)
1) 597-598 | 0.115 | 15.4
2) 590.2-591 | 0.112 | 15.2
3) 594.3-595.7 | 0.055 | 16.2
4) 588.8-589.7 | 0.188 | 14.2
